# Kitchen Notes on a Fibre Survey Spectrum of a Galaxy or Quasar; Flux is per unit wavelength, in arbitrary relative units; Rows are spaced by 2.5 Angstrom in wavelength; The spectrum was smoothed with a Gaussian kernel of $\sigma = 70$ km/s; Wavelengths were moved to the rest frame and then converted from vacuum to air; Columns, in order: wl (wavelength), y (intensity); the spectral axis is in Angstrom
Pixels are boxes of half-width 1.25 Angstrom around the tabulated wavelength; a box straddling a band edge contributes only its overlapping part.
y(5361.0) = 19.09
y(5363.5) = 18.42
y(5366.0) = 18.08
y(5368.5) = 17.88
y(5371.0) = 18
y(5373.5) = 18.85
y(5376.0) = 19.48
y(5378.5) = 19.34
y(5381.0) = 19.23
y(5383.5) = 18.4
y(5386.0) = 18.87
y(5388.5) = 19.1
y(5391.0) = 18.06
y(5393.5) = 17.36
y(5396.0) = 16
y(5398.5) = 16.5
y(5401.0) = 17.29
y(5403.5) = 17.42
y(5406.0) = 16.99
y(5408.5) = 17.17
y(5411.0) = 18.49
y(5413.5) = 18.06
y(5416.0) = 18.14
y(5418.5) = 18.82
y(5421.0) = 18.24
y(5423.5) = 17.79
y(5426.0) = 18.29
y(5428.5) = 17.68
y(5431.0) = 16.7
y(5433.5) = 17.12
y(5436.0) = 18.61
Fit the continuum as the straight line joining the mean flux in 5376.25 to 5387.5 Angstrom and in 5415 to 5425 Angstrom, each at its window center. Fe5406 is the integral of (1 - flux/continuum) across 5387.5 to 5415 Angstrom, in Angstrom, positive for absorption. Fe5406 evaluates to 1.7 Angstrom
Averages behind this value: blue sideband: 19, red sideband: 18.3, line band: 17.5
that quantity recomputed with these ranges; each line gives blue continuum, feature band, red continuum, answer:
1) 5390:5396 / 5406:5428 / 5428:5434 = -1.1 Angstrom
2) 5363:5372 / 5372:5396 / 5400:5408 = -1.2 Angstrom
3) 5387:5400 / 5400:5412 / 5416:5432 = 0.1 Angstrom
